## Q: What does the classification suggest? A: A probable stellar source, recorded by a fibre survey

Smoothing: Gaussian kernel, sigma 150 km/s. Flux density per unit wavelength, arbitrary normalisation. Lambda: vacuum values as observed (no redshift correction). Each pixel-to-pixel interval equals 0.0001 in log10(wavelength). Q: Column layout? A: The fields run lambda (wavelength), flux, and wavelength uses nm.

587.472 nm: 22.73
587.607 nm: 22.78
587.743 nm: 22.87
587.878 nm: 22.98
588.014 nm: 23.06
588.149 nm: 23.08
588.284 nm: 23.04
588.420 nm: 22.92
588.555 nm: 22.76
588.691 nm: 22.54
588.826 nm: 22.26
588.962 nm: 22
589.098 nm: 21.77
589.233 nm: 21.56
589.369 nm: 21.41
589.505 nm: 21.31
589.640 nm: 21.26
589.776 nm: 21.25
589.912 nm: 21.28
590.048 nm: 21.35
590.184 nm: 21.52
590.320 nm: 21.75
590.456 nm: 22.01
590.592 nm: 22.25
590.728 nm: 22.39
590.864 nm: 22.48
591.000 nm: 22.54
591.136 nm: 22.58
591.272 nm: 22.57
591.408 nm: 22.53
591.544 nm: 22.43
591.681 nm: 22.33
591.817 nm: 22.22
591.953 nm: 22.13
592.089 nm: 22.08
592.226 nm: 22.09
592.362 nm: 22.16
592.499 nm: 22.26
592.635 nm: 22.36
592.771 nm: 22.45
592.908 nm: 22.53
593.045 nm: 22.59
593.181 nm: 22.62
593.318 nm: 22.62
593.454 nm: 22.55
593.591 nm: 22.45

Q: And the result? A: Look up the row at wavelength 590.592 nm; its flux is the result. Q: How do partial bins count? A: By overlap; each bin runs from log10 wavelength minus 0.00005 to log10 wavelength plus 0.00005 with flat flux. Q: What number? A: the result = 22.25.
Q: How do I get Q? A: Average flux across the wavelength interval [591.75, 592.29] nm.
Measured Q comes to 22.1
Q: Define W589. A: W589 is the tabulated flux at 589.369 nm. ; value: 21.41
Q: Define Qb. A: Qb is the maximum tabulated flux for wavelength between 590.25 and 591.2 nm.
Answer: 22.58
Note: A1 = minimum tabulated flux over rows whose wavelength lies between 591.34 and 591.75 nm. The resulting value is 22.33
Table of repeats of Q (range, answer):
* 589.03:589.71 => 21.5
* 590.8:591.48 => 22.6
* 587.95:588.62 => 23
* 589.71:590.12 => 21.3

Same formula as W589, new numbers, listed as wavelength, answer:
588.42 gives 22.92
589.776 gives 21.25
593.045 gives 22.59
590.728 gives 22.39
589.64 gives 21.26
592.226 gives 22.09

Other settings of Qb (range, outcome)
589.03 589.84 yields 21.77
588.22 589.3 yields 23.04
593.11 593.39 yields 22.62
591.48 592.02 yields 22.43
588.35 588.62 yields 22.92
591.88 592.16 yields 22.13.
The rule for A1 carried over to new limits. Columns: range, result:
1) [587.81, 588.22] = 22.98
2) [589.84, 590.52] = 21.28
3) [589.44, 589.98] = 21.25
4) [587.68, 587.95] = 22.87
